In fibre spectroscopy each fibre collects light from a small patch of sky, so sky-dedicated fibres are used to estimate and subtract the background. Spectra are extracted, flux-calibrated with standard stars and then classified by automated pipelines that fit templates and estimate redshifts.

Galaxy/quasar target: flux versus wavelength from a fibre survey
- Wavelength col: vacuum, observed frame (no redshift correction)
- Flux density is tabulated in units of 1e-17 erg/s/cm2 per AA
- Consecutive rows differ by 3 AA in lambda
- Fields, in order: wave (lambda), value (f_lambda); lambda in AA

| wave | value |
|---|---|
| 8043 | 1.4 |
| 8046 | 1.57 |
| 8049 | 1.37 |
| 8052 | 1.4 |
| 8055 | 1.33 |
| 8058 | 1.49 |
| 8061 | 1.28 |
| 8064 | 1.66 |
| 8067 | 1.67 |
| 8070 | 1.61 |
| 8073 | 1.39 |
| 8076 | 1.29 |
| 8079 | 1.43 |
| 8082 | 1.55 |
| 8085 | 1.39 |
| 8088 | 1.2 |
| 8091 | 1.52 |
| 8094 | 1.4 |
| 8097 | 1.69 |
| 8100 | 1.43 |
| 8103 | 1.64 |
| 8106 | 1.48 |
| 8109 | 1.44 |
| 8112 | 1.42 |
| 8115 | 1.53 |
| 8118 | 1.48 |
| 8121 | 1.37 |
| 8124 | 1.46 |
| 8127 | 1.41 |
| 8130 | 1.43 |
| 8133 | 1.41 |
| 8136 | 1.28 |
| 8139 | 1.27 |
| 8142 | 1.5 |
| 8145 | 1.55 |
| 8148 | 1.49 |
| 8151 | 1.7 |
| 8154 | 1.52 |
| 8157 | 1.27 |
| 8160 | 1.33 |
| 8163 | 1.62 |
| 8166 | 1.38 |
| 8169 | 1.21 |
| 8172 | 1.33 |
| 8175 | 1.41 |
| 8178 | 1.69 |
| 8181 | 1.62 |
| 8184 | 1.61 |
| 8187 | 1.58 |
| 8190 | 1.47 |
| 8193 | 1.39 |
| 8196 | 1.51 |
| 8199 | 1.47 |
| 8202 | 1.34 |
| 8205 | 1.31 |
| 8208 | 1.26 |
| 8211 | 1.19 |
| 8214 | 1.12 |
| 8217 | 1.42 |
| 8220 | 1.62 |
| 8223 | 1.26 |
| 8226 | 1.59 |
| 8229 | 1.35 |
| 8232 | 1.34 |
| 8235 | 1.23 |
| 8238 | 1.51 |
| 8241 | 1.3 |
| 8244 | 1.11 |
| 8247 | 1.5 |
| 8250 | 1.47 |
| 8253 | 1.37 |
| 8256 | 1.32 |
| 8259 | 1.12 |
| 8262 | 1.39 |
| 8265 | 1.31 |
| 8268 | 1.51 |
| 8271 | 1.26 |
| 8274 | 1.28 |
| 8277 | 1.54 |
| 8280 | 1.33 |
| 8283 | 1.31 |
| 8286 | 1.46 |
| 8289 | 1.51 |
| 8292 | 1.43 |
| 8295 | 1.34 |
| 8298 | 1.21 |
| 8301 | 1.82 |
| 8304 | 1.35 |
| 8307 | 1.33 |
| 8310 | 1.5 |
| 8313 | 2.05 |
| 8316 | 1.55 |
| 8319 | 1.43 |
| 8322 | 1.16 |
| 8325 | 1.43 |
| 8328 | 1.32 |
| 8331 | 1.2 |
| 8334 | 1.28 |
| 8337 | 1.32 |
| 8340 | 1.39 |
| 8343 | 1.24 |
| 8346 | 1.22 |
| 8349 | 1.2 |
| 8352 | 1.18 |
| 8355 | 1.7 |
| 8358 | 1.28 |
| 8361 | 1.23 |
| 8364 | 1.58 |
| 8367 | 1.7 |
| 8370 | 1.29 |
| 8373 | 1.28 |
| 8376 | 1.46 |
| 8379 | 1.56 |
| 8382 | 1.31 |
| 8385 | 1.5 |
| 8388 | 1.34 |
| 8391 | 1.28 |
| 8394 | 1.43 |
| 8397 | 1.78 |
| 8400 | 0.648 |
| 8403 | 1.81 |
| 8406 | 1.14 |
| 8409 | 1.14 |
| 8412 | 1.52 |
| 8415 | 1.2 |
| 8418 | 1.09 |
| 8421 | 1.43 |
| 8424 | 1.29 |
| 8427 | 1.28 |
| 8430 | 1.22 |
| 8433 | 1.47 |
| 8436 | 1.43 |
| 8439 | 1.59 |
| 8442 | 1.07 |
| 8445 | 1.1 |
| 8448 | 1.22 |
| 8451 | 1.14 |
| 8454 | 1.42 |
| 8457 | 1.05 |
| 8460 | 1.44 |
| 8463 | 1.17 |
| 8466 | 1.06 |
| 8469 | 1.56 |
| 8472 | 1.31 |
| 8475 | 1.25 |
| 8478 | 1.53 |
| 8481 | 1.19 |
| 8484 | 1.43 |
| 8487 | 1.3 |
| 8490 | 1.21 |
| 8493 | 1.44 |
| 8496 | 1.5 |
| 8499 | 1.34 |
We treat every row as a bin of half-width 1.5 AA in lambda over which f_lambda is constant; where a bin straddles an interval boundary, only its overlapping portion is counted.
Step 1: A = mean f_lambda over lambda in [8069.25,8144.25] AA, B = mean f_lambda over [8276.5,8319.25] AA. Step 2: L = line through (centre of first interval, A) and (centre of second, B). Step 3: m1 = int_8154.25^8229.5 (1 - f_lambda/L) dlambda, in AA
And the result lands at 2.07 AA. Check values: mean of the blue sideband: 1.44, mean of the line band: 1.42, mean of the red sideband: 1.48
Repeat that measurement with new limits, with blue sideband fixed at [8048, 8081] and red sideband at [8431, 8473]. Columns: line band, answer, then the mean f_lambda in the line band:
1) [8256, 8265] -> 0.6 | 1.28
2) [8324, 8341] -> 0.2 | 1.32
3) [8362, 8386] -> -2.4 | 1.45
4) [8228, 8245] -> 0.8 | 1.31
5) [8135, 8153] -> -0.7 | 1.47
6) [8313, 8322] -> -1.2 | 1.53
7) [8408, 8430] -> 0.4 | 1.28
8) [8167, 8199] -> -1.8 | 1.48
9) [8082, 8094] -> 0.4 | 1.4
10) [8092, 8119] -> -1.3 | 1.5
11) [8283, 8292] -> -0.6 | 1.45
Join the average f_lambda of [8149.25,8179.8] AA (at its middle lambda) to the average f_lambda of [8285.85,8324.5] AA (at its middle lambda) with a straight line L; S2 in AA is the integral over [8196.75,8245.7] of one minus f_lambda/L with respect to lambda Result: 3.9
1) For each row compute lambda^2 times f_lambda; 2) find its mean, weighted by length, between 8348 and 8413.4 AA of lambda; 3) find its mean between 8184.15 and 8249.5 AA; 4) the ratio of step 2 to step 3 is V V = 1.04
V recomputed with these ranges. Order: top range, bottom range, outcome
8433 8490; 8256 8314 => 0.95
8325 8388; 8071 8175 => 1.00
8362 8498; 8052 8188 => 0.99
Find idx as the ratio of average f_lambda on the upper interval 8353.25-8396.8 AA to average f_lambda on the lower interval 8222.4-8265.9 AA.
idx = 1.1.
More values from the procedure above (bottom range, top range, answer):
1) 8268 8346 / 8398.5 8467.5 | 0.90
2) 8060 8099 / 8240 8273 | 0.91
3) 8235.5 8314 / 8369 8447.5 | 0.95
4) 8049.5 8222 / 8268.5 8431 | 0.95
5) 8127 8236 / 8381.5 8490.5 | 0.92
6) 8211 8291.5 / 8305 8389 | 1.02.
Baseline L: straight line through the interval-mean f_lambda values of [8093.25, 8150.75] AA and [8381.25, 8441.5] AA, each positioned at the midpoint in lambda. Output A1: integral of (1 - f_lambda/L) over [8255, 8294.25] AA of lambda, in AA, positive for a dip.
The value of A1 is 0.9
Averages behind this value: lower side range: 1.46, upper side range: 1.34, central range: 1.37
